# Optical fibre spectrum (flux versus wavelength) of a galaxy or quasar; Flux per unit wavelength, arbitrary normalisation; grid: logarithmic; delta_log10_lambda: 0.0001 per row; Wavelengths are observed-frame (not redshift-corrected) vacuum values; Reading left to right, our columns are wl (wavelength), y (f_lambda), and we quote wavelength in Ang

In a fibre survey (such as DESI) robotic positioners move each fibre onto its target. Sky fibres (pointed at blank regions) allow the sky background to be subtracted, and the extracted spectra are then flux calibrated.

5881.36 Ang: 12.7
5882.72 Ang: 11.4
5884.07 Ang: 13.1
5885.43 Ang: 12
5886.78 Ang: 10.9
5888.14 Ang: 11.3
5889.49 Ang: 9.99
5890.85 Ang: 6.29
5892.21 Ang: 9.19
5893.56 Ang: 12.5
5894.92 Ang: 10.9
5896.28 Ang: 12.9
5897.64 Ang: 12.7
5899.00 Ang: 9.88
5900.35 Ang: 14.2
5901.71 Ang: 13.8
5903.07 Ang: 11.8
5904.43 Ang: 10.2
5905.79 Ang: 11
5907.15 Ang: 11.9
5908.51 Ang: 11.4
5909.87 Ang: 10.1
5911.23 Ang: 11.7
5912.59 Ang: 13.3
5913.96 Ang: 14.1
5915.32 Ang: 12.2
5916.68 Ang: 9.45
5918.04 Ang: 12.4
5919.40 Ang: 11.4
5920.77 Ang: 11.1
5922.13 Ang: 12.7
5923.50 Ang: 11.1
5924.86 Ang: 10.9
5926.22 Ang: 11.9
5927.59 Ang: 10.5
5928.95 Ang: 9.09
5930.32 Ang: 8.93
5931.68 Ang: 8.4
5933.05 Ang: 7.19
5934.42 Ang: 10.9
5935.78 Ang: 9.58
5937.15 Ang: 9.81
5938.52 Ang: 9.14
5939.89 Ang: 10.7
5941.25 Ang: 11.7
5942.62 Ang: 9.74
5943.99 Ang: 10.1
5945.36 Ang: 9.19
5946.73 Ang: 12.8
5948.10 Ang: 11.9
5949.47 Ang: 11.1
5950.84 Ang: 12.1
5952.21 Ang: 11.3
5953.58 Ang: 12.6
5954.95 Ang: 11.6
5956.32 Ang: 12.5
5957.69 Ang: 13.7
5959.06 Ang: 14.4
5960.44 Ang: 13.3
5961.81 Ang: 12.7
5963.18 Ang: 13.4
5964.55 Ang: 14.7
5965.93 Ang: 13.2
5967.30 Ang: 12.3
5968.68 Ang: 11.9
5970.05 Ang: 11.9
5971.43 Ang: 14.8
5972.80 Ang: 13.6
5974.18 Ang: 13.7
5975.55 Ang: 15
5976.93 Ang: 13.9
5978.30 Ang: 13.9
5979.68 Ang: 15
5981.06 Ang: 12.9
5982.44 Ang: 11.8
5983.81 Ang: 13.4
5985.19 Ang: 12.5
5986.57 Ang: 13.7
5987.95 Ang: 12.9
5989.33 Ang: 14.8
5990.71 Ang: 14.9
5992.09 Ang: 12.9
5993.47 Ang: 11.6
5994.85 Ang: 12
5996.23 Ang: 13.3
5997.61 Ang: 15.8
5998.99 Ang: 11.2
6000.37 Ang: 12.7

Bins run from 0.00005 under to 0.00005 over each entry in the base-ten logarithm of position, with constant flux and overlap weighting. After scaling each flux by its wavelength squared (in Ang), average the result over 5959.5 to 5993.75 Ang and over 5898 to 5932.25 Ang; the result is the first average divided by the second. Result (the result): 1.21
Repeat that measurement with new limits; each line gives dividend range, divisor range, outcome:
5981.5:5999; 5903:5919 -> 1.17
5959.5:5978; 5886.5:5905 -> 1.23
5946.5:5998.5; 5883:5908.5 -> 1.19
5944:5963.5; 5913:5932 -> 1.11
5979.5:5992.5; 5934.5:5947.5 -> 1.32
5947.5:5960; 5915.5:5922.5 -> 1.10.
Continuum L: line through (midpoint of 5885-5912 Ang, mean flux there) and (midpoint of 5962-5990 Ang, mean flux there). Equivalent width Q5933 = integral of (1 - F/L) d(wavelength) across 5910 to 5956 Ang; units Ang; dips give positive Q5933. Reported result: 4.80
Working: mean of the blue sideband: 11.2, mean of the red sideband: 13.4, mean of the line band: 10.9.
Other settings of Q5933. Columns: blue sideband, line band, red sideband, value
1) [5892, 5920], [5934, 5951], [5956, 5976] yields 2.9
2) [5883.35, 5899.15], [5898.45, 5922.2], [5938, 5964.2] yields -1.1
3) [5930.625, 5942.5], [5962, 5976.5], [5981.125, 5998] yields -1.9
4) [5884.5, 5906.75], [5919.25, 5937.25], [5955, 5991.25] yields 2.9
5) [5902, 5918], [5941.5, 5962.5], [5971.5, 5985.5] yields 1.6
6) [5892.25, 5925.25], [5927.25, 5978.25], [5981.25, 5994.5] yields 3.3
